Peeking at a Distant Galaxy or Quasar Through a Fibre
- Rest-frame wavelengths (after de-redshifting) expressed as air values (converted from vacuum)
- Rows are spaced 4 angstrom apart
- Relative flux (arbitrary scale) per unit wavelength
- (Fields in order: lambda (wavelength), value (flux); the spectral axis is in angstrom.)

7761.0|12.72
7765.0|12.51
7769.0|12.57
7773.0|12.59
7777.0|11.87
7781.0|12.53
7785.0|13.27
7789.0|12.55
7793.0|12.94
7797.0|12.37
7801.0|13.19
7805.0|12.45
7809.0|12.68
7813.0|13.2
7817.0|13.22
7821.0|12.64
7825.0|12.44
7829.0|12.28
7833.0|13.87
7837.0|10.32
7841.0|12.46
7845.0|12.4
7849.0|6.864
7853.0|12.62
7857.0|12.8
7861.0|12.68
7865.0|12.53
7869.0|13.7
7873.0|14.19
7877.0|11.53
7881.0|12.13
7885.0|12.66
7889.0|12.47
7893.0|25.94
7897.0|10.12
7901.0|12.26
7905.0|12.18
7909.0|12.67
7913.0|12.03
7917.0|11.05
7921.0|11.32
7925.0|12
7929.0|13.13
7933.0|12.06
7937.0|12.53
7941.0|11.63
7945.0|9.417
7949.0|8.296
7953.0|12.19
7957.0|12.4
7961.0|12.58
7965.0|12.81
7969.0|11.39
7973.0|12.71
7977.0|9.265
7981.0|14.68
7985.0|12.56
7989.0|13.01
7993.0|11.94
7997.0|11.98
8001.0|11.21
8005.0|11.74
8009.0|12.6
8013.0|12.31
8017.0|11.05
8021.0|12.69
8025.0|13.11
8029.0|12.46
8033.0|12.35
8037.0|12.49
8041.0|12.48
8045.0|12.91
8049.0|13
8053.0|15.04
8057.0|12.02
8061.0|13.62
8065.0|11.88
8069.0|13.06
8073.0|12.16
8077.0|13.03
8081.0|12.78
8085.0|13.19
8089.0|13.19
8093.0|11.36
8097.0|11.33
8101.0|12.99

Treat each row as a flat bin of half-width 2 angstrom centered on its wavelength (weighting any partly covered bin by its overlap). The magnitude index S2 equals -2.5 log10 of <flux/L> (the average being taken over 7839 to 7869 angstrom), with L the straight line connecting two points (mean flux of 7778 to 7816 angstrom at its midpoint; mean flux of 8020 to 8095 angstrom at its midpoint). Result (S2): 0.08 mag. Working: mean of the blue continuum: 12.8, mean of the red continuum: 12.8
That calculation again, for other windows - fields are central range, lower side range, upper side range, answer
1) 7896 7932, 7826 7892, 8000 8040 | 0.04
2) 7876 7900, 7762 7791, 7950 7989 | -0.15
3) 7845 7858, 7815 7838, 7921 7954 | 0.13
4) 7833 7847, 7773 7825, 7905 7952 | 0.03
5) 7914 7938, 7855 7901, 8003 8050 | 0.11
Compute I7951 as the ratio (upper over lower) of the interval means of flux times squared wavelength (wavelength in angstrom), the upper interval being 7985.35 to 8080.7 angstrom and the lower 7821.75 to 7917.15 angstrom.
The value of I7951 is 1.03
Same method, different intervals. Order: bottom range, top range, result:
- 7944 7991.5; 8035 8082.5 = 1.11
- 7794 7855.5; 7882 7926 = 1.10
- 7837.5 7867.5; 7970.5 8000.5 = 1.08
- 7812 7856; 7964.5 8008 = 1.05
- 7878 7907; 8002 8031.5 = 0.91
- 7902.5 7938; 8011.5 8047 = 1.06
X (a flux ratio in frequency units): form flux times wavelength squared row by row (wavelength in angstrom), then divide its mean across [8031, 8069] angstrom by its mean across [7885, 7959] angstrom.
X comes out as 1.07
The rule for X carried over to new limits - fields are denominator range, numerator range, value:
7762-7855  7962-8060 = 1.06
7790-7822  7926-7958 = 0.92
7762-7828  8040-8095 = 1.08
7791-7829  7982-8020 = 1.00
